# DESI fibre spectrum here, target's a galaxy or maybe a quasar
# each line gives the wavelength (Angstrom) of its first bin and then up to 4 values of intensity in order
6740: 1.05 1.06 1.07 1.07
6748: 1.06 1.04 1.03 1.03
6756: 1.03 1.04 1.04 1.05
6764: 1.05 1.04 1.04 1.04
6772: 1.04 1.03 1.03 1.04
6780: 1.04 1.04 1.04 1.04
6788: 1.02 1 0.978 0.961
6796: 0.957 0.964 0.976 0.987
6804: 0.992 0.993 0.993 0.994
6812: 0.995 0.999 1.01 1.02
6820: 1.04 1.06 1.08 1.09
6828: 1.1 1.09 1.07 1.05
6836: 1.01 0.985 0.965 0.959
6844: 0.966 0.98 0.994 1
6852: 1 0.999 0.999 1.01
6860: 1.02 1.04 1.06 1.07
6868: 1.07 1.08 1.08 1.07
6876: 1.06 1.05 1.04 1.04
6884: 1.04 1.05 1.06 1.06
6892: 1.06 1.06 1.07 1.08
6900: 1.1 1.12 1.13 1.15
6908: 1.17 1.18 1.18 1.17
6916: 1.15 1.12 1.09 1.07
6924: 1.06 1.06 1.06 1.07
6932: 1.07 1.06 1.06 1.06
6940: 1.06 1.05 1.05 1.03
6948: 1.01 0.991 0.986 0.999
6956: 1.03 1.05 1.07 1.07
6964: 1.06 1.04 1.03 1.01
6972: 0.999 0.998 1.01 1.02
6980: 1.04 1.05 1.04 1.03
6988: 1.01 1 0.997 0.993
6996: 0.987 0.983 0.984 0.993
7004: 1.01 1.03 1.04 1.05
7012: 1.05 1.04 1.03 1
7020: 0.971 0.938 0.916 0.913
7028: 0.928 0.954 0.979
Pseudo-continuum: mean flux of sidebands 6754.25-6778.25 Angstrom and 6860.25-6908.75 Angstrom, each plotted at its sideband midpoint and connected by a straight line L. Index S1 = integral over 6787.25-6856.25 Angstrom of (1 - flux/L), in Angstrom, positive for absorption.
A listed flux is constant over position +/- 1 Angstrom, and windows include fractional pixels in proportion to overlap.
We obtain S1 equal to 3.1 Angstrom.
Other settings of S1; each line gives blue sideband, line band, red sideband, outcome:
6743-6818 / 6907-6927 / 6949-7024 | -2.1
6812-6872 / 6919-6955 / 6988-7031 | -1.4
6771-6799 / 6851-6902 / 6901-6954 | 0.3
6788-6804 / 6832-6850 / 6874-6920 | 0.6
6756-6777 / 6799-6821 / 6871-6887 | 1.0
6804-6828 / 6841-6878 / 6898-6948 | 1.0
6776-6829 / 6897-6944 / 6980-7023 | -4.0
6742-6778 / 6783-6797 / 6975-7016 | 0.5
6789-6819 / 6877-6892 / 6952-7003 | -0.7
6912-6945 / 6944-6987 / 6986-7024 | 0.7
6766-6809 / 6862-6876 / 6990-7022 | -0.8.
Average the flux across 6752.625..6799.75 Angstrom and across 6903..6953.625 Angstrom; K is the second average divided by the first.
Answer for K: 1.06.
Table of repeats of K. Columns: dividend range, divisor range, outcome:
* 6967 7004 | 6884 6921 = 0.91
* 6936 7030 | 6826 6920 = 0.96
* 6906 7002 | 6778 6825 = 1.04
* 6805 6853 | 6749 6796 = 0.99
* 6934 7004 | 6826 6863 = 1.01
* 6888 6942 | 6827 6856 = 1.08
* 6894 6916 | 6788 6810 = 1.15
